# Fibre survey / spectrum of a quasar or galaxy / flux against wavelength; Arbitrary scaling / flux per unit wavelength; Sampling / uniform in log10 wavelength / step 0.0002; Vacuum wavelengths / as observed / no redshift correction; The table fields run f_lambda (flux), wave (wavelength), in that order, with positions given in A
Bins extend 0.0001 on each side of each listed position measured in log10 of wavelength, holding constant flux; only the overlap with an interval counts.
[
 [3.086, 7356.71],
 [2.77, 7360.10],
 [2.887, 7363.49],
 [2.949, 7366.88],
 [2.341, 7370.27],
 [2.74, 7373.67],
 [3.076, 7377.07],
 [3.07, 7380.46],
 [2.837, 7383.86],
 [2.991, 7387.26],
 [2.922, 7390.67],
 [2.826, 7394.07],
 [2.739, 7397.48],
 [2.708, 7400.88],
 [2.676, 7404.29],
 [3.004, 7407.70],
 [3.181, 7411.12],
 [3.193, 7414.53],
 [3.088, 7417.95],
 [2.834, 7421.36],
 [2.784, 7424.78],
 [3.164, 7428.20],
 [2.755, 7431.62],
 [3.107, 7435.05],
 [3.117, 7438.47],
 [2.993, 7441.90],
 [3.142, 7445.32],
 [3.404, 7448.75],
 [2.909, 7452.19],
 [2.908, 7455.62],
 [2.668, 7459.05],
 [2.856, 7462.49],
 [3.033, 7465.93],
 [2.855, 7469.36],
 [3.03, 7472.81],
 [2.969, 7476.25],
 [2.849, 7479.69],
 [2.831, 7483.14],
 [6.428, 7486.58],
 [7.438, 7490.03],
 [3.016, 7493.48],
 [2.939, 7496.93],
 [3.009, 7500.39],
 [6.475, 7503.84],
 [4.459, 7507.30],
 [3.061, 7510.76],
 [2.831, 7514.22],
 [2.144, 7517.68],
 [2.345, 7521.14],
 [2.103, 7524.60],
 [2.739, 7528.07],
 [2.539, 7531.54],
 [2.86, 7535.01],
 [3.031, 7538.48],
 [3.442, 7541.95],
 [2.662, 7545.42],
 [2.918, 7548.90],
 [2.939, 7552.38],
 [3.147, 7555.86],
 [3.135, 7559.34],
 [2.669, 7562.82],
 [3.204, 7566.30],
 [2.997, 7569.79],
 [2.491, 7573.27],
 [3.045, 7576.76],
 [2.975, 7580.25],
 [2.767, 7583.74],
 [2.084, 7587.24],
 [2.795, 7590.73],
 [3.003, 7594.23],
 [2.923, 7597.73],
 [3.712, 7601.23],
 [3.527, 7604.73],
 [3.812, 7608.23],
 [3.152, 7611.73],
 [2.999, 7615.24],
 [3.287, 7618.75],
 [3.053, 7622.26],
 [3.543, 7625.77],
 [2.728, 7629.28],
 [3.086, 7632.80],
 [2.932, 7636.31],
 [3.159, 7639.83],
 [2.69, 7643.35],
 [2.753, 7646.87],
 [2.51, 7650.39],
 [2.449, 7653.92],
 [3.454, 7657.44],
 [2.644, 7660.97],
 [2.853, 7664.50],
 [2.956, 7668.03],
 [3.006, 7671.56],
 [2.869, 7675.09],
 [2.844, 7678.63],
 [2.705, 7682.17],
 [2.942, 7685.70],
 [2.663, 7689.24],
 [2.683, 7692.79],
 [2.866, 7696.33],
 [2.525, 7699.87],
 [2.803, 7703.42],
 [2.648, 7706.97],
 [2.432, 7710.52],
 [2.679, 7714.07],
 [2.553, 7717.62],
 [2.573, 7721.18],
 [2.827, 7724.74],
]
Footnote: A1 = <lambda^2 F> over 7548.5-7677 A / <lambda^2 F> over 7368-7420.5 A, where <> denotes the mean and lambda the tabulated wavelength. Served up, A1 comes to 1.09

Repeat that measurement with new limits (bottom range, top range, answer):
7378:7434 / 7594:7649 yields 1.14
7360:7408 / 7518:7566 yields 1.03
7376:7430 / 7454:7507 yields 1.29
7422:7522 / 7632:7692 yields 0.89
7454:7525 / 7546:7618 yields 0.89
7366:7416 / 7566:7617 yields 1.11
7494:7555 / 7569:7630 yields 1.01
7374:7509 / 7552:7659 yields 0.95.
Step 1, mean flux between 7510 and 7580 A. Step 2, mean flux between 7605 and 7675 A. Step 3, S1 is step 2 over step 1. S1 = 1.07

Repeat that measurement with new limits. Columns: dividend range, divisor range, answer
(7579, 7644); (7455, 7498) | 0.87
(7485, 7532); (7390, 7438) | 1.26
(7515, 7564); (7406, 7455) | 0.91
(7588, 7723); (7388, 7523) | 0.90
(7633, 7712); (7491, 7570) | 0.90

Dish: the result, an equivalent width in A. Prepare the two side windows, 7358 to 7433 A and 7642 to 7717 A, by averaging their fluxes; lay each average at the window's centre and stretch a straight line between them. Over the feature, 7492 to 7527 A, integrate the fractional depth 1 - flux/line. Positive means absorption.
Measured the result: -4.8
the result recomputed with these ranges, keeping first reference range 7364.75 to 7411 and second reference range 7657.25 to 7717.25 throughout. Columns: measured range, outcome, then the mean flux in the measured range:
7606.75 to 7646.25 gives -4.6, 3.12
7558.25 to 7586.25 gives -0.8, 2.88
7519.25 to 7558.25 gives 0.2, 2.8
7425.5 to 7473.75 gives -2.7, 2.99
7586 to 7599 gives 0.4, 2.72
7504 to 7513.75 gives -4.3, 4.07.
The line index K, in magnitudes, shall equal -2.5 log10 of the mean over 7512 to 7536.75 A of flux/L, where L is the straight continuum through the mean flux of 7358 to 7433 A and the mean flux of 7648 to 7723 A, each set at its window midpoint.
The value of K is 0.12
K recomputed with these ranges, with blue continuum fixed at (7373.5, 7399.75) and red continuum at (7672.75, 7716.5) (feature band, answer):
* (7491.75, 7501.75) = -0.05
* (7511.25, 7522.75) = 0.13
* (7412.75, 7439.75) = -0.05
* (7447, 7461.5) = -0.04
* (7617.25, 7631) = -0.14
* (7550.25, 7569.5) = -0.08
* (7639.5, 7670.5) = -0.03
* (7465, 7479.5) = -0.04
